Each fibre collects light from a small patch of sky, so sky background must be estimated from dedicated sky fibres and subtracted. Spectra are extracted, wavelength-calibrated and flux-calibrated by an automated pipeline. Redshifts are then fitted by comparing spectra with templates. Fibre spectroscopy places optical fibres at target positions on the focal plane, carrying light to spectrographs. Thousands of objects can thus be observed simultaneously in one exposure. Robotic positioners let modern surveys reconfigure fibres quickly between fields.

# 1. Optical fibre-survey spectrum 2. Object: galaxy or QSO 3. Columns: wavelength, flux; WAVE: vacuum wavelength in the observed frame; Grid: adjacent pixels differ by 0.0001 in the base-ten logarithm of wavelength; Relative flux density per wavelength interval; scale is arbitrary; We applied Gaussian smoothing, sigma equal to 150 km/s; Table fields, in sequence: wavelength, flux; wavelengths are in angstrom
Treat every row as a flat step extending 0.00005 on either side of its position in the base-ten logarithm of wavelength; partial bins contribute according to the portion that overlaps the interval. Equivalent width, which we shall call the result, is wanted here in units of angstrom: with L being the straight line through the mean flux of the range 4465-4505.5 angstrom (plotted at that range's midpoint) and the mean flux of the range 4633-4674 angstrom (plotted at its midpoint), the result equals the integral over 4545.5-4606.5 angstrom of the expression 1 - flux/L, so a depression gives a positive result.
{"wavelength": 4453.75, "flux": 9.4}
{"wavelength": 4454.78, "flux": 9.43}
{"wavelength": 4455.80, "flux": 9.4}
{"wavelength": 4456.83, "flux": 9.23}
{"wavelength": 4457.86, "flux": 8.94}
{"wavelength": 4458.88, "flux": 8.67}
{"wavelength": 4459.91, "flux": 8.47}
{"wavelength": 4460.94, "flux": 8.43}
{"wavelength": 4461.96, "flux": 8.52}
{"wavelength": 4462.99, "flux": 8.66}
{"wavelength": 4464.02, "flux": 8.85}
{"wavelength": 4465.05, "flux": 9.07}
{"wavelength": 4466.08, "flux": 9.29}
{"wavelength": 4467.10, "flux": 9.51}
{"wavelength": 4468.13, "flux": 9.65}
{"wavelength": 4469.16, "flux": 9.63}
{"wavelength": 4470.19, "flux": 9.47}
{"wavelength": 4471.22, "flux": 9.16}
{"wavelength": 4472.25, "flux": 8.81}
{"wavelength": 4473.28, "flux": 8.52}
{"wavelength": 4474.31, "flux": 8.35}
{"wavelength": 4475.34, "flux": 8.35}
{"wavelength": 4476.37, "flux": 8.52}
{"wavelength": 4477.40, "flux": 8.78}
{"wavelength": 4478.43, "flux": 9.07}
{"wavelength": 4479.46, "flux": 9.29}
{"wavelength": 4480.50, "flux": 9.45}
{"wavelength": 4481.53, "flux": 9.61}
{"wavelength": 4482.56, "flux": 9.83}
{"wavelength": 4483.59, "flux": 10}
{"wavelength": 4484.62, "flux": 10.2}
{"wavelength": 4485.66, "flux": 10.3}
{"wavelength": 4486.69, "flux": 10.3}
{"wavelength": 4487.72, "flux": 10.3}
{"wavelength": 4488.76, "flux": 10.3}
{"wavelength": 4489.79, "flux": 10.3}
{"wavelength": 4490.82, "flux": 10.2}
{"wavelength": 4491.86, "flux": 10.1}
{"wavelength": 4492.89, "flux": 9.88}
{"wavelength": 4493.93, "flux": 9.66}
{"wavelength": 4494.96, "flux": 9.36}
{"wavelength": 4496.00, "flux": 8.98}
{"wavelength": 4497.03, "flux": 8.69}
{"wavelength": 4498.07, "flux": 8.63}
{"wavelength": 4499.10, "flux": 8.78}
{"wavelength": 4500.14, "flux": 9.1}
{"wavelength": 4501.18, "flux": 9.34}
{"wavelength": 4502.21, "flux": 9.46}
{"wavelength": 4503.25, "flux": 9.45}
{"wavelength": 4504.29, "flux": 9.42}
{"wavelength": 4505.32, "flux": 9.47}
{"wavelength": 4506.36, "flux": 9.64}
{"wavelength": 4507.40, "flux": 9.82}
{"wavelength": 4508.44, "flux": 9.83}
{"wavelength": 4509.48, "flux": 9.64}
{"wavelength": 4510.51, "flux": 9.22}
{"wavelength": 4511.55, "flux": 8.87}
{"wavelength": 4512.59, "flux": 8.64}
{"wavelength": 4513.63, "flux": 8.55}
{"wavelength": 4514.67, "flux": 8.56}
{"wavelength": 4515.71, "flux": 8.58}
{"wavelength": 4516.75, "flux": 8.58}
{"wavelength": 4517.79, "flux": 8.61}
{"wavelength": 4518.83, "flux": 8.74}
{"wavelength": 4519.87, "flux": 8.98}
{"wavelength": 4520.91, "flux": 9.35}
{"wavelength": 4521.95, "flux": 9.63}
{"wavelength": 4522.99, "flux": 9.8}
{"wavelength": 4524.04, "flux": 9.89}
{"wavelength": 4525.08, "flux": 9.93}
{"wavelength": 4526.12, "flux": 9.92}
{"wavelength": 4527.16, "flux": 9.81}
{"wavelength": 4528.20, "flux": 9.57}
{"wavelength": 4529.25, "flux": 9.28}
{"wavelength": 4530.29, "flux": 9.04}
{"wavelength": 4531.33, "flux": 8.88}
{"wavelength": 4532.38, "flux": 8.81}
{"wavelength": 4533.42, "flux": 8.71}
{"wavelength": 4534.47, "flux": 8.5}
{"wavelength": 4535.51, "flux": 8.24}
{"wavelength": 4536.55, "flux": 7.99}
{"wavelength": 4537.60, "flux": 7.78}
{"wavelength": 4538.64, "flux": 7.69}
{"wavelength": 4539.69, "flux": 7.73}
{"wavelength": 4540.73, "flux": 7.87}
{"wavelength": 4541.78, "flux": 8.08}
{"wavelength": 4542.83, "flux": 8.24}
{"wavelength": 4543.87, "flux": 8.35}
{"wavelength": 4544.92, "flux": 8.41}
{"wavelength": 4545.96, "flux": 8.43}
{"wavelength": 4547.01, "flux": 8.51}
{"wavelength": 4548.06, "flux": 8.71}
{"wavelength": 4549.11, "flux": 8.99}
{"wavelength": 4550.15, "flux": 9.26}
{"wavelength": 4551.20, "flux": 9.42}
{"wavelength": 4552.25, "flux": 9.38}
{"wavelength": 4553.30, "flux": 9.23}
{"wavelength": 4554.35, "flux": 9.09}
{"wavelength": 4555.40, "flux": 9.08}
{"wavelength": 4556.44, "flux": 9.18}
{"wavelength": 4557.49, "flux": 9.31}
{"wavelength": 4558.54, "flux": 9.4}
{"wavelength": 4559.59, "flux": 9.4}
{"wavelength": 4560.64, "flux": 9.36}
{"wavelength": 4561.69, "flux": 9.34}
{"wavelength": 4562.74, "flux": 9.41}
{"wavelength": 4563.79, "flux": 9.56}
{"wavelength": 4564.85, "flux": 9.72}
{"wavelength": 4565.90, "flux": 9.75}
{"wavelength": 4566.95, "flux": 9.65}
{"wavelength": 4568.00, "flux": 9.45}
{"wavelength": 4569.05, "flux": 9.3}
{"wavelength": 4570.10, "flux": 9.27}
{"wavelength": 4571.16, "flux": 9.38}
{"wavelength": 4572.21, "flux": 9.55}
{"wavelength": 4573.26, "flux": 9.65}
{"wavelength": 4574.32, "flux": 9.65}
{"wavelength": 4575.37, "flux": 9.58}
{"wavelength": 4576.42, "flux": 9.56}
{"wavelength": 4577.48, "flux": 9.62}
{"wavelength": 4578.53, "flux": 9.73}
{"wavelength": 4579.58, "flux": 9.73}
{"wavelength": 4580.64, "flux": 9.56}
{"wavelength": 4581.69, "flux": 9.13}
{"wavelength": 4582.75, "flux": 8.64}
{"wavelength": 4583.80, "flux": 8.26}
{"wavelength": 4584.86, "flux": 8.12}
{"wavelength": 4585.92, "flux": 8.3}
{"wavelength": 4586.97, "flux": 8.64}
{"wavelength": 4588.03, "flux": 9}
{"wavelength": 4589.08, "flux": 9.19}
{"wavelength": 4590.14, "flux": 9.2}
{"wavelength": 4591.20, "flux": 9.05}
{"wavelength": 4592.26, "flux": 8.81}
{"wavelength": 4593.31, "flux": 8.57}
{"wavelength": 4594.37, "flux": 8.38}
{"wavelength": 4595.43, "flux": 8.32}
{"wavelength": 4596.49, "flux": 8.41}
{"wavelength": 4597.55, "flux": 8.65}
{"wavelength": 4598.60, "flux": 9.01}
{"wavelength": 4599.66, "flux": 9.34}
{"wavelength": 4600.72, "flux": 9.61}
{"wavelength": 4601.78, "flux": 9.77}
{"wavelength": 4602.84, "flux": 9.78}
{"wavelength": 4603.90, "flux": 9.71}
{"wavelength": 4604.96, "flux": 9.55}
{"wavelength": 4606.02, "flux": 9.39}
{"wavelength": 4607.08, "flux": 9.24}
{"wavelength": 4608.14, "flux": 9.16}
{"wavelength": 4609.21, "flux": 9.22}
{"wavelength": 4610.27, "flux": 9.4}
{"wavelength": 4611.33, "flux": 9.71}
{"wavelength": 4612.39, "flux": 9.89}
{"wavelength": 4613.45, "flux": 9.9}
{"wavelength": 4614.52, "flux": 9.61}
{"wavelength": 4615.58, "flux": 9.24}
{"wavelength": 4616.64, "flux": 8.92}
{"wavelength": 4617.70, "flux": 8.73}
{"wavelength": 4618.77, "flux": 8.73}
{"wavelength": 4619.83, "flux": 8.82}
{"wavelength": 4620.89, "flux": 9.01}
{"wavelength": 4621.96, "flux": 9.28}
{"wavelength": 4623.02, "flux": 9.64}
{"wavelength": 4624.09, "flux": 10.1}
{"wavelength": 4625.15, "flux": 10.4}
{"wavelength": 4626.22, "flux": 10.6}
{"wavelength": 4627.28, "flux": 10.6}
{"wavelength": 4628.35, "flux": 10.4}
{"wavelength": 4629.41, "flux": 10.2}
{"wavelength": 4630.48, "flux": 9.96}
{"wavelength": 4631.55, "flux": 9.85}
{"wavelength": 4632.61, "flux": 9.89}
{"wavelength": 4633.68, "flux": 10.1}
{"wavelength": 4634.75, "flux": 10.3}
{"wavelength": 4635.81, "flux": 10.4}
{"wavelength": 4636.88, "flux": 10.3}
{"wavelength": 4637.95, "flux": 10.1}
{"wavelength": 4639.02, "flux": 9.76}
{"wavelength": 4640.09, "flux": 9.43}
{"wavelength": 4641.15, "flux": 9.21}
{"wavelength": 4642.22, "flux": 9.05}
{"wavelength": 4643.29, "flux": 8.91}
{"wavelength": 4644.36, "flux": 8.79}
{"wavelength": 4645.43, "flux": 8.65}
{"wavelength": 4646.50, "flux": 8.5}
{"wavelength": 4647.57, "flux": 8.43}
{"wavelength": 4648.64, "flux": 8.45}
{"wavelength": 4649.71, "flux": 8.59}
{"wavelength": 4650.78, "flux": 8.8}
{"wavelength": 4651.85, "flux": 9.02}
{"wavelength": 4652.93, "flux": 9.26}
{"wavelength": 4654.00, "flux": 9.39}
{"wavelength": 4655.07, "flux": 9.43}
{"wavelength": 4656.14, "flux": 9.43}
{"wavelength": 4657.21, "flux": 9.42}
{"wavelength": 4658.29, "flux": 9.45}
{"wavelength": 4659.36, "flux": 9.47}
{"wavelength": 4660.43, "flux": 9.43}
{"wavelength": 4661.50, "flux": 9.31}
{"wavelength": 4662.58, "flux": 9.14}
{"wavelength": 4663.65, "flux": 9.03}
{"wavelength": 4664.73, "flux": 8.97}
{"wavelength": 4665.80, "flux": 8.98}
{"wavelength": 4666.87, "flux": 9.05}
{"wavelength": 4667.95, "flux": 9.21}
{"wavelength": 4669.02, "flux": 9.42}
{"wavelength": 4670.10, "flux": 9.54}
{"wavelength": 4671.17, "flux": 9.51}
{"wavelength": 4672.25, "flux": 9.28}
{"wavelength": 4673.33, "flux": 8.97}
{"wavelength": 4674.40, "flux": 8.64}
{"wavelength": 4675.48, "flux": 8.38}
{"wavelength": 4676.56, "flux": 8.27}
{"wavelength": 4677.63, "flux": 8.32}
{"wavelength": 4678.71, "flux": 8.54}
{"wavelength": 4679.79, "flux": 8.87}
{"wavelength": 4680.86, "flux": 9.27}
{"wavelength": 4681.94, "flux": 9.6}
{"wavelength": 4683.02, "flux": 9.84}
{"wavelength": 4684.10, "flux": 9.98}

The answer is 0.99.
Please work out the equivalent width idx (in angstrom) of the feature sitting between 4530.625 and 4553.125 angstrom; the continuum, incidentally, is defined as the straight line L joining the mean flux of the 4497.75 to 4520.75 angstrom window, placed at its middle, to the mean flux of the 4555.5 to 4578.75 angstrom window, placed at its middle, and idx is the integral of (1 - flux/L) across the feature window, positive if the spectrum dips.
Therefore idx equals 2.0 angstrom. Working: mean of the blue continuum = 9.1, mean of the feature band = 8.49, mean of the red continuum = 9.48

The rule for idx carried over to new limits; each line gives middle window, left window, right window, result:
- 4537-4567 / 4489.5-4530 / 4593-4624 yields 1.26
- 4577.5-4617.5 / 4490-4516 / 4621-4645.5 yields 2.23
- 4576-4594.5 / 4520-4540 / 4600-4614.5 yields 0.81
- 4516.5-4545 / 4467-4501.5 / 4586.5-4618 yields 1.59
